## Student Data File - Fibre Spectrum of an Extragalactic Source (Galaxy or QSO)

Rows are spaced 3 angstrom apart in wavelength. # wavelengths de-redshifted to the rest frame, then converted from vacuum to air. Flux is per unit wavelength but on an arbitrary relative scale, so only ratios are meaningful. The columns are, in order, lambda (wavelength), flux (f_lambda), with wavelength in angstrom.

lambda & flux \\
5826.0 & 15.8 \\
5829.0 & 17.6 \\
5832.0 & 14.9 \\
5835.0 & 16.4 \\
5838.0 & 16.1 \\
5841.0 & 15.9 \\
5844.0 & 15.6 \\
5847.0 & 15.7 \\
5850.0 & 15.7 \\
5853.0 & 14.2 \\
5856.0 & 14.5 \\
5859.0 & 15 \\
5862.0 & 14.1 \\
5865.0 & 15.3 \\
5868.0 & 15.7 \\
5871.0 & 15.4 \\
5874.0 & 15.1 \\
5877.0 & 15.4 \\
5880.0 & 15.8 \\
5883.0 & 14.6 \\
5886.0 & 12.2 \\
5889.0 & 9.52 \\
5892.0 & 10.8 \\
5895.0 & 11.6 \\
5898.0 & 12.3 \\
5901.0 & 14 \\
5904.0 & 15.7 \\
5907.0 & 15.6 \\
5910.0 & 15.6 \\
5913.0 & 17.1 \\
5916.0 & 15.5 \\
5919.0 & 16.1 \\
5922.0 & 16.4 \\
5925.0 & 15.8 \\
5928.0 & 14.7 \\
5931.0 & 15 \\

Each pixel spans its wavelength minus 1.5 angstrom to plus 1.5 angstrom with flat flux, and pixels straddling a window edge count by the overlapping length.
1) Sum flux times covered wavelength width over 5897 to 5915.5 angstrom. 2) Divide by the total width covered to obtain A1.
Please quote 15.1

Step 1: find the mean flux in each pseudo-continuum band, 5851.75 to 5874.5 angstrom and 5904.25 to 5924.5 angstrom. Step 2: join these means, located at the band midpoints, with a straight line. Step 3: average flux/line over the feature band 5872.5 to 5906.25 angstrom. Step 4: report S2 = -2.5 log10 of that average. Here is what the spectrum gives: 0.15 mag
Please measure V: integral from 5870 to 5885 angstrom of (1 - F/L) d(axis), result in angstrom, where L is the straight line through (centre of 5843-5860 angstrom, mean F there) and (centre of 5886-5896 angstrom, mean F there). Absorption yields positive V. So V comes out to -3.5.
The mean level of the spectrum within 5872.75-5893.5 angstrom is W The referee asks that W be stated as 13.3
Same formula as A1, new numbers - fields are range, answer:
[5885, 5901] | 11.5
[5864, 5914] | 14.2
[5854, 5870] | 14.9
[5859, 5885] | 15.1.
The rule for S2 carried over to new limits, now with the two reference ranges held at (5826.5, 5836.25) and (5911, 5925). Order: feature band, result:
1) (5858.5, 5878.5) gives 0.075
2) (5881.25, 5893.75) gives 0.340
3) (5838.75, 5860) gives 0.067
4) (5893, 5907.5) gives 0.189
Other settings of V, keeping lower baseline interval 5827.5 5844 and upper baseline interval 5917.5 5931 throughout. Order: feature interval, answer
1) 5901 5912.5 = 0.2 angstrom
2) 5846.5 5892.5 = 4.6 angstrom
